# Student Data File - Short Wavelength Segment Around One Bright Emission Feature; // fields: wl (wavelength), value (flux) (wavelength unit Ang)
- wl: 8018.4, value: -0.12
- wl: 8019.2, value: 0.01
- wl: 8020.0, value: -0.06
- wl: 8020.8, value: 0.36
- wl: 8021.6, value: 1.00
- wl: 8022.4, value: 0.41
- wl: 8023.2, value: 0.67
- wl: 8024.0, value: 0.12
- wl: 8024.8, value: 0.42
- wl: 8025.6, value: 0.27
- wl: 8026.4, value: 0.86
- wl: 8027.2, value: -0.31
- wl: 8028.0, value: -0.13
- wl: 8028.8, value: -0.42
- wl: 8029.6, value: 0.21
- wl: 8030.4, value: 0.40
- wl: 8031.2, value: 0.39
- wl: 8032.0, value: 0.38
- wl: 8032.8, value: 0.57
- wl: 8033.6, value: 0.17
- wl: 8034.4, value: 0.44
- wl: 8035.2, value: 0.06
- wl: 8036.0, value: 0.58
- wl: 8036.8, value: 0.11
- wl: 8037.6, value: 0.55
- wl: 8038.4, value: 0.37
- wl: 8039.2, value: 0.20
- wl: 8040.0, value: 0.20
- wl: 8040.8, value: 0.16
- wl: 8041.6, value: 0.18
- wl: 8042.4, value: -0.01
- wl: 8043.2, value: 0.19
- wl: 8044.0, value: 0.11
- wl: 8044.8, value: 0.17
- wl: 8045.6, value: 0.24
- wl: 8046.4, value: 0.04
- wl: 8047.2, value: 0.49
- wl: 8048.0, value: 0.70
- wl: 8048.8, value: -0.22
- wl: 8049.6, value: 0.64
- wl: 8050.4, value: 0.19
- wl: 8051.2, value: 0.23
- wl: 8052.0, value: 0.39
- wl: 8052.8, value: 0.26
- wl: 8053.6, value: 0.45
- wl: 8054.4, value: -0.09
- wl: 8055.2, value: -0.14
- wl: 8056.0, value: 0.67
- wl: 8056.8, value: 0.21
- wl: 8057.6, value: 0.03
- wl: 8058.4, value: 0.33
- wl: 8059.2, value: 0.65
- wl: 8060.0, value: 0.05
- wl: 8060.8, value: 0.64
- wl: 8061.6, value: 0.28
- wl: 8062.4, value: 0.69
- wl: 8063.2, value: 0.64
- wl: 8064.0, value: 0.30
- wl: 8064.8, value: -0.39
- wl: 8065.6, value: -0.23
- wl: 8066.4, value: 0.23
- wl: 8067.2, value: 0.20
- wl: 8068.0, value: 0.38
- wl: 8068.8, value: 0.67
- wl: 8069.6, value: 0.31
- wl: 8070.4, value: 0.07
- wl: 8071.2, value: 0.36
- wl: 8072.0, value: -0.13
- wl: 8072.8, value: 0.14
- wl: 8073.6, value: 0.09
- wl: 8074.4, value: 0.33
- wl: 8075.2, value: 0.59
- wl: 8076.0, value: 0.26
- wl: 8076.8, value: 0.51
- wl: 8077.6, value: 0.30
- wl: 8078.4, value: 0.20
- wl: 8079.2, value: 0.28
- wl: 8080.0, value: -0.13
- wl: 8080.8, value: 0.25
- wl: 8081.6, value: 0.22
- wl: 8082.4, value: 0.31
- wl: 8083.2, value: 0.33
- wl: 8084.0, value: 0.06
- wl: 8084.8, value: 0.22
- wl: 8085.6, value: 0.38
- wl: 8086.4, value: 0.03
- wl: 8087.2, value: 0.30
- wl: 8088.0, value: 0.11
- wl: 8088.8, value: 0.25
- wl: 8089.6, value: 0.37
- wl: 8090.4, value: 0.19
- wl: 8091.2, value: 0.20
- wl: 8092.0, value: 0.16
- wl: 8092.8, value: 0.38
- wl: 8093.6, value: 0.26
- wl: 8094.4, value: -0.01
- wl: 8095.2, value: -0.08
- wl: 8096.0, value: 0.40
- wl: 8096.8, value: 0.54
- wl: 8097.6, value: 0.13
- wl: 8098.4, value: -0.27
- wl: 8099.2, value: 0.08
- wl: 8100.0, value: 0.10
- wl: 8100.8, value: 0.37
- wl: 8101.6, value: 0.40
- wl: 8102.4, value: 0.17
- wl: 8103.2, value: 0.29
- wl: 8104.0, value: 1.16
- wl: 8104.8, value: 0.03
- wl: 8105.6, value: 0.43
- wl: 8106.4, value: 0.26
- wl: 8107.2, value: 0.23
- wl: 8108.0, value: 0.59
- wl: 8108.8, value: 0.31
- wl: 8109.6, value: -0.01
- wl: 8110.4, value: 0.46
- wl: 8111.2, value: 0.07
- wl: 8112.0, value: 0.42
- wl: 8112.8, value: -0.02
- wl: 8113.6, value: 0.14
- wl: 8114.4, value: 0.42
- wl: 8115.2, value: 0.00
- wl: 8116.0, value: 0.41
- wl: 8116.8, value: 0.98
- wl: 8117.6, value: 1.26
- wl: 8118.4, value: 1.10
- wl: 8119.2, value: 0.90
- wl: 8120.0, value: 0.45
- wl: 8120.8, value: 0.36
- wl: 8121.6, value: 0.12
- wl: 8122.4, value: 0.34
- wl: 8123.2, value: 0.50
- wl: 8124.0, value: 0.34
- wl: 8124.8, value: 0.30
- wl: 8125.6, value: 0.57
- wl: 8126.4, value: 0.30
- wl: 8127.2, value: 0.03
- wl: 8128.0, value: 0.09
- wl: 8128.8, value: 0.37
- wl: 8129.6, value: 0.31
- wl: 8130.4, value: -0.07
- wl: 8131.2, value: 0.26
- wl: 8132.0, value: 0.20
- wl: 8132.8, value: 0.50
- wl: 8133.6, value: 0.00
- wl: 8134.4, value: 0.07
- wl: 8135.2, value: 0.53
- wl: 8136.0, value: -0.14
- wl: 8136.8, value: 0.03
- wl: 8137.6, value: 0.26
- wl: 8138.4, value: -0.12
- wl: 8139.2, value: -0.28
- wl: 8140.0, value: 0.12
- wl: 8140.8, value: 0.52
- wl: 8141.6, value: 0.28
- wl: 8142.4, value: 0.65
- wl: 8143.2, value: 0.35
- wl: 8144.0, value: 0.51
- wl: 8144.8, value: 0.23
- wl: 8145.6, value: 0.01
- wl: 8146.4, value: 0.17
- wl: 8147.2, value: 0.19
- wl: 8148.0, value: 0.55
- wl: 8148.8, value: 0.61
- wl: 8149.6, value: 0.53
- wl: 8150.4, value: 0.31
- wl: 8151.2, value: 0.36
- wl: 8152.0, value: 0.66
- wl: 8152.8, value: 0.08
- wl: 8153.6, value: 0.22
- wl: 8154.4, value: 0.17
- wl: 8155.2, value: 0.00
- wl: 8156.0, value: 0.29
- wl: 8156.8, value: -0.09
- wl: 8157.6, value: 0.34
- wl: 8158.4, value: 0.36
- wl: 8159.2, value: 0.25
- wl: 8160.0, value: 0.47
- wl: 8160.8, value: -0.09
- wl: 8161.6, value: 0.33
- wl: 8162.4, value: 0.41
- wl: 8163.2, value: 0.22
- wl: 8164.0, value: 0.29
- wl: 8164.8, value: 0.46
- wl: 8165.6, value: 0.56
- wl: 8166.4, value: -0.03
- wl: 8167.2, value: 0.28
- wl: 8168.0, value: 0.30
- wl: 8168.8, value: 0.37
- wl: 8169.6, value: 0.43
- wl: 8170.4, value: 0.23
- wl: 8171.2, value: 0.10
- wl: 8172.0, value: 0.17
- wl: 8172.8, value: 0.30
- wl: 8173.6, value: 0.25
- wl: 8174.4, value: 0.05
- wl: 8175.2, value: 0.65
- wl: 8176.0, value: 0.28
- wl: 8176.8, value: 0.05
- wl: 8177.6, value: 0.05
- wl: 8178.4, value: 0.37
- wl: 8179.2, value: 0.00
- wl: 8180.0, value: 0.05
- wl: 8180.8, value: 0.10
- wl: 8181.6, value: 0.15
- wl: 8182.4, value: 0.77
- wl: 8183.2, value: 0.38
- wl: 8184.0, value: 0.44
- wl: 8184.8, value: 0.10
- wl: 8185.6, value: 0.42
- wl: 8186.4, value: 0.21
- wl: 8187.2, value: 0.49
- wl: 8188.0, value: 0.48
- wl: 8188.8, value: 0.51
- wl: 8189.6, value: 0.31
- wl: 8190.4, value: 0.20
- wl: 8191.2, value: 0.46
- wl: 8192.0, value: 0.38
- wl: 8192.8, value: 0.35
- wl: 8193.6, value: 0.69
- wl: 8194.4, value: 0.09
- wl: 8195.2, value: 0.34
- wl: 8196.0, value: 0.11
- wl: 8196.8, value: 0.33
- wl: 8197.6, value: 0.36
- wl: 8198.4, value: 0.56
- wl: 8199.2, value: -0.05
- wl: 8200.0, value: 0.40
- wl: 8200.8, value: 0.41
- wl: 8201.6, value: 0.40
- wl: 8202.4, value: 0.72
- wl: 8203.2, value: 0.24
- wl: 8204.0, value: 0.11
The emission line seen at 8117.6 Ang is Hgamma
